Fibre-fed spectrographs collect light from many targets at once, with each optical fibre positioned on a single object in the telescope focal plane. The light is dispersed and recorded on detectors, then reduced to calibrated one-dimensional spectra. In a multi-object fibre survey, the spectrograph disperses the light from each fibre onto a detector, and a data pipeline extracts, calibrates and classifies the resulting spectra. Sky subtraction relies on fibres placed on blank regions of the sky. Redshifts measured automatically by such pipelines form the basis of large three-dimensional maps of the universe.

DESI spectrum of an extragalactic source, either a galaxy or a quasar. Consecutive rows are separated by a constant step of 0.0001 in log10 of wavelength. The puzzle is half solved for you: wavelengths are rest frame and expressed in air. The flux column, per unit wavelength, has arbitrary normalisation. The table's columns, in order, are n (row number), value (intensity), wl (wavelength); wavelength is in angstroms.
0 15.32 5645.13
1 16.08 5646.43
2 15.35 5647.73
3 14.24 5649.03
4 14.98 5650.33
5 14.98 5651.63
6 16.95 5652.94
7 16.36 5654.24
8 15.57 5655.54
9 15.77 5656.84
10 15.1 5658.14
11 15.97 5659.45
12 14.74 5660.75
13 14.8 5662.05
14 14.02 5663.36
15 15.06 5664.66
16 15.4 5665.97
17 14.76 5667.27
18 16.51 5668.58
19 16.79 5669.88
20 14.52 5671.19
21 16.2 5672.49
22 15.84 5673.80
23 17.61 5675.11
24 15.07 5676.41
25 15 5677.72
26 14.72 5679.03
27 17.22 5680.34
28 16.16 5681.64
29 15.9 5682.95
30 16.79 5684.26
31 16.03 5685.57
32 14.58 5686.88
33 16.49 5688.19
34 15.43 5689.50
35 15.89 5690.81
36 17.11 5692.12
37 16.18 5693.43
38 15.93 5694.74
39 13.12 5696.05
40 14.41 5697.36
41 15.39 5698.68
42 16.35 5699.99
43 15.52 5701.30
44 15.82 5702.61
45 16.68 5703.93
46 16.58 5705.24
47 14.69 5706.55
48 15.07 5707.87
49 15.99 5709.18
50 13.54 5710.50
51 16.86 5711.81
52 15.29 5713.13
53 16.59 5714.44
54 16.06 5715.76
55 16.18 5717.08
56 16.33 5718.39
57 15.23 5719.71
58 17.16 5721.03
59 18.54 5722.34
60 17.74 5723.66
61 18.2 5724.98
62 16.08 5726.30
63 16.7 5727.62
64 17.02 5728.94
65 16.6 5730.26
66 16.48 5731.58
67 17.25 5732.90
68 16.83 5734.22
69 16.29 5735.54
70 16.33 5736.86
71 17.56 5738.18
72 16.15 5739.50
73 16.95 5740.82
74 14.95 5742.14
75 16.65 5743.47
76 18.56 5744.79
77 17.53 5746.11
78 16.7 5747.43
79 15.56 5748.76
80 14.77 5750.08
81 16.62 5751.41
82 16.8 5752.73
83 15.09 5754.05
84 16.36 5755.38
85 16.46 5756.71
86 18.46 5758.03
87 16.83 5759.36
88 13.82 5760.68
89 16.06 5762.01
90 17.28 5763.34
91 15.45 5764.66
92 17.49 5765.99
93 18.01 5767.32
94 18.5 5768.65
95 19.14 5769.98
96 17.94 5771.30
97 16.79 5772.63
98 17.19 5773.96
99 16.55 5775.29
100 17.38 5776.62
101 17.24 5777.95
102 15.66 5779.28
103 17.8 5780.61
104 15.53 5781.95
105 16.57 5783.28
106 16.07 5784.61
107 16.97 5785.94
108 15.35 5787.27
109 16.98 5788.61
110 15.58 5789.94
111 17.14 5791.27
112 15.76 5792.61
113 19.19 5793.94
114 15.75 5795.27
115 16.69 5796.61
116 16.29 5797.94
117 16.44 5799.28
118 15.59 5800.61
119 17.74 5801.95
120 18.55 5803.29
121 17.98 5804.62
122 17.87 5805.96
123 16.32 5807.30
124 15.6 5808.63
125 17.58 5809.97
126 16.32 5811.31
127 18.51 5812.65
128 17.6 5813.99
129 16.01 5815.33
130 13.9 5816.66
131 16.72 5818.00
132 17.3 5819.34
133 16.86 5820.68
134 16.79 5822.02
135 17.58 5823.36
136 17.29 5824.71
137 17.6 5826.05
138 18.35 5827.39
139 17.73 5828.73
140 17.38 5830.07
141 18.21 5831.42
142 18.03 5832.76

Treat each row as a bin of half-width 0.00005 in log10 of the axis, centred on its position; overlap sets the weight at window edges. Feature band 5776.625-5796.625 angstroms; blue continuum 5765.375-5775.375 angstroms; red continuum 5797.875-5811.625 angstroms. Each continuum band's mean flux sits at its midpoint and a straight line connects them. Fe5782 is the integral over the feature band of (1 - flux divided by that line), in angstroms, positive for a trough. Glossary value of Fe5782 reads 0.94 angstroms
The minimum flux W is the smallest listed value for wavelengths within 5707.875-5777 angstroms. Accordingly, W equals 13.54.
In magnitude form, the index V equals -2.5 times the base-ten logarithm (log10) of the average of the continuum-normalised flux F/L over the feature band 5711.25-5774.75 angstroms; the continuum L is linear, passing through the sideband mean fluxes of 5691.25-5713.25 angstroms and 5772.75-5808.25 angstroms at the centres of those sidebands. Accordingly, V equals -0.04 mag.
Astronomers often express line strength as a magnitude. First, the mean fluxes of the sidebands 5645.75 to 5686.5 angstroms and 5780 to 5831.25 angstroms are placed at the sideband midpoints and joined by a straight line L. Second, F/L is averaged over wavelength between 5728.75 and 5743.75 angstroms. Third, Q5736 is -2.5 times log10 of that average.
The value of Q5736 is -0.02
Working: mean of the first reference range 15.6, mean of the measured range 16.6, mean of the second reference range 16.9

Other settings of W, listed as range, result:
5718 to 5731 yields 15.23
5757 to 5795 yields 13.82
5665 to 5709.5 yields 13.12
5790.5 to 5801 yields 15.59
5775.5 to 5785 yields 15.53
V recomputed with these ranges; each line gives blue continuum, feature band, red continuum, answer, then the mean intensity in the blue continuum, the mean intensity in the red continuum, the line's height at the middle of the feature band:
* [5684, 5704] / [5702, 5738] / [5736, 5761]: -0.02 mag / 15.7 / 16.5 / 16.1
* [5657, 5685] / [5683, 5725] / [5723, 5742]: 0.02 mag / 15.6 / 16.8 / 16.3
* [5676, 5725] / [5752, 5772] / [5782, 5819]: -0.03 mag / 15.9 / 16.7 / 16.4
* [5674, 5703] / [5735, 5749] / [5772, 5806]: -0.03 mag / 15.8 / 16.8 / 16.3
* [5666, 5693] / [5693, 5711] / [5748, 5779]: 0.05 mag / 15.9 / 16.8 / 16.1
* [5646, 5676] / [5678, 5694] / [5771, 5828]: -0.02 mag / 15.5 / 16.8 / 15.8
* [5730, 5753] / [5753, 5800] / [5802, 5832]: 0.01 mag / 16.6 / 17.2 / 16.9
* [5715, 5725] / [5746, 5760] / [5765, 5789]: 0.03 mag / 16.8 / 17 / 17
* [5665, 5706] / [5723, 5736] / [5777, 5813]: -0.05 mag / 15.8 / 16.8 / 16.2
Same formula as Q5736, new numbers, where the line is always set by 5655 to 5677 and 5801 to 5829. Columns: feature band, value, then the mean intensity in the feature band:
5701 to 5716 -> 0.02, 15.7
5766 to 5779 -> -0.06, 17.6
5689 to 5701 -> 0.02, 15.5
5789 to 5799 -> 0.02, 16.6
